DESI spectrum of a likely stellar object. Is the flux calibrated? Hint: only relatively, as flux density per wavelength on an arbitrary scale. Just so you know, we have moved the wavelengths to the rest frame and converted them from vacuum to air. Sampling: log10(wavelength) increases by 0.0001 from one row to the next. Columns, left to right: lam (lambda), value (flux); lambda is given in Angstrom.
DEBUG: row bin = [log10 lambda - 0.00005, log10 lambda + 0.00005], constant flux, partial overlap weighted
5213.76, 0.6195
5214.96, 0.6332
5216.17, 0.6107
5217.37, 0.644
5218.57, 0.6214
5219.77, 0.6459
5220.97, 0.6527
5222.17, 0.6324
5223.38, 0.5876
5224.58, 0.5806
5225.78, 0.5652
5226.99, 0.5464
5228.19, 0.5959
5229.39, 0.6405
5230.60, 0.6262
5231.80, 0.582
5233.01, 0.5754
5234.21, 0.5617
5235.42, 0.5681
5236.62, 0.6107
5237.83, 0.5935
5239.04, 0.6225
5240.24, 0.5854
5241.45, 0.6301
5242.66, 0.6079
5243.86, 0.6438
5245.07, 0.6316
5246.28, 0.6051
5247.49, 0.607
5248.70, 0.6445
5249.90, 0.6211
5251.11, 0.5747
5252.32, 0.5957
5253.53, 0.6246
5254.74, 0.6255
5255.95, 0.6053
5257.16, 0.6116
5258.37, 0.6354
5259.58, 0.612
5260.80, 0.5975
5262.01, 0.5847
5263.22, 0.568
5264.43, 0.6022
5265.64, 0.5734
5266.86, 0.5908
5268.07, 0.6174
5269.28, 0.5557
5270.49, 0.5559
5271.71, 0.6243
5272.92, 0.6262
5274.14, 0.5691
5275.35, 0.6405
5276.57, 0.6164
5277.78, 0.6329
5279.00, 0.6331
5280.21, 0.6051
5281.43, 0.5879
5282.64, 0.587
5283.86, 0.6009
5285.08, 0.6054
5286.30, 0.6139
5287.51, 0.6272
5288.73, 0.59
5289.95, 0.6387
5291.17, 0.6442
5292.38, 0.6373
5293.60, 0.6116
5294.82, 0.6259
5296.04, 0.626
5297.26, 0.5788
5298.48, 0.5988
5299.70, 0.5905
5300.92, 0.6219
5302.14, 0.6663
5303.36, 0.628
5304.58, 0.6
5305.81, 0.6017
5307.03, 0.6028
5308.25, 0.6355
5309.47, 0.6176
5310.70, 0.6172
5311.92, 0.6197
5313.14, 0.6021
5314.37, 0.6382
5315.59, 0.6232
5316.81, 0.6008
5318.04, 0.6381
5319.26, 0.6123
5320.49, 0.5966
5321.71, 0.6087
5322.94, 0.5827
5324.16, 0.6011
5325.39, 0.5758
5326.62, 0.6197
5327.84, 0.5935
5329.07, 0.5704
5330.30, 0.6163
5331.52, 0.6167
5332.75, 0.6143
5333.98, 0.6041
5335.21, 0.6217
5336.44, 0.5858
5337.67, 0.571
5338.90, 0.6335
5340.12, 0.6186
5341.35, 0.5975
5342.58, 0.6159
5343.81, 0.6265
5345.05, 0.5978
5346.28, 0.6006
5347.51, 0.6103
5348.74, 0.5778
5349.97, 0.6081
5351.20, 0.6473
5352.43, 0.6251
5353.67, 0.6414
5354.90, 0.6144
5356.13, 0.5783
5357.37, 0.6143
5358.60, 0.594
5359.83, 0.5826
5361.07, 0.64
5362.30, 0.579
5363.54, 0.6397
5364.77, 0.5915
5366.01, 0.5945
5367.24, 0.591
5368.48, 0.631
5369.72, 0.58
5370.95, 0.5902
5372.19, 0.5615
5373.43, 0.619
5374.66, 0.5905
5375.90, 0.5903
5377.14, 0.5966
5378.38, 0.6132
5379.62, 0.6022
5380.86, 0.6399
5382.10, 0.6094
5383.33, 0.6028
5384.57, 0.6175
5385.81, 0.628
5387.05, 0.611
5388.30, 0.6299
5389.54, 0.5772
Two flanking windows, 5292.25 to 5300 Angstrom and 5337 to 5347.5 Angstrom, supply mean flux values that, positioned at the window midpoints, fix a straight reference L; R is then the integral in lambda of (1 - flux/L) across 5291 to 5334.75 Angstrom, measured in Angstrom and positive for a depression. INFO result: -0.3 Angstrom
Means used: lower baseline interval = 0.609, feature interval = 0.612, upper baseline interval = 0.608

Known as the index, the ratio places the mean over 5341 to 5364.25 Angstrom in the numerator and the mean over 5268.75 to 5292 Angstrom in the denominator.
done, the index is 1.00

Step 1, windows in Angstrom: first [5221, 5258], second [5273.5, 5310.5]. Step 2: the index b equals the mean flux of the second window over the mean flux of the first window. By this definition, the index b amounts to 1.0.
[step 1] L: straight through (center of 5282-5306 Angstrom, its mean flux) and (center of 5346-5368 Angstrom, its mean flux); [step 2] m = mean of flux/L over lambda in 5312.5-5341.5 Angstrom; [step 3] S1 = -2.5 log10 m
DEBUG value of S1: 0.01 mag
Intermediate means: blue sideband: 0.615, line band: 0.606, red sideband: 0.608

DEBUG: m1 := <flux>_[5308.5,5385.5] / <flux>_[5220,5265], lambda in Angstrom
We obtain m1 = 1.00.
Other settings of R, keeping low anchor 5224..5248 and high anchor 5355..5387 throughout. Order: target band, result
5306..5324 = -0.4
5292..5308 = -0.4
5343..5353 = -0.1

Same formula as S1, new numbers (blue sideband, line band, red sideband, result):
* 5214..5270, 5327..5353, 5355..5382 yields -0.01 mag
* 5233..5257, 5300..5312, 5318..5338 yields -0.03 mag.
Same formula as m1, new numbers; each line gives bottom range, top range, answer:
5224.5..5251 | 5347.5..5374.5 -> 1.00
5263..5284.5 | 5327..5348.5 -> 1.01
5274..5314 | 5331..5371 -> 0.99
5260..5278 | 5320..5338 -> 1.00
